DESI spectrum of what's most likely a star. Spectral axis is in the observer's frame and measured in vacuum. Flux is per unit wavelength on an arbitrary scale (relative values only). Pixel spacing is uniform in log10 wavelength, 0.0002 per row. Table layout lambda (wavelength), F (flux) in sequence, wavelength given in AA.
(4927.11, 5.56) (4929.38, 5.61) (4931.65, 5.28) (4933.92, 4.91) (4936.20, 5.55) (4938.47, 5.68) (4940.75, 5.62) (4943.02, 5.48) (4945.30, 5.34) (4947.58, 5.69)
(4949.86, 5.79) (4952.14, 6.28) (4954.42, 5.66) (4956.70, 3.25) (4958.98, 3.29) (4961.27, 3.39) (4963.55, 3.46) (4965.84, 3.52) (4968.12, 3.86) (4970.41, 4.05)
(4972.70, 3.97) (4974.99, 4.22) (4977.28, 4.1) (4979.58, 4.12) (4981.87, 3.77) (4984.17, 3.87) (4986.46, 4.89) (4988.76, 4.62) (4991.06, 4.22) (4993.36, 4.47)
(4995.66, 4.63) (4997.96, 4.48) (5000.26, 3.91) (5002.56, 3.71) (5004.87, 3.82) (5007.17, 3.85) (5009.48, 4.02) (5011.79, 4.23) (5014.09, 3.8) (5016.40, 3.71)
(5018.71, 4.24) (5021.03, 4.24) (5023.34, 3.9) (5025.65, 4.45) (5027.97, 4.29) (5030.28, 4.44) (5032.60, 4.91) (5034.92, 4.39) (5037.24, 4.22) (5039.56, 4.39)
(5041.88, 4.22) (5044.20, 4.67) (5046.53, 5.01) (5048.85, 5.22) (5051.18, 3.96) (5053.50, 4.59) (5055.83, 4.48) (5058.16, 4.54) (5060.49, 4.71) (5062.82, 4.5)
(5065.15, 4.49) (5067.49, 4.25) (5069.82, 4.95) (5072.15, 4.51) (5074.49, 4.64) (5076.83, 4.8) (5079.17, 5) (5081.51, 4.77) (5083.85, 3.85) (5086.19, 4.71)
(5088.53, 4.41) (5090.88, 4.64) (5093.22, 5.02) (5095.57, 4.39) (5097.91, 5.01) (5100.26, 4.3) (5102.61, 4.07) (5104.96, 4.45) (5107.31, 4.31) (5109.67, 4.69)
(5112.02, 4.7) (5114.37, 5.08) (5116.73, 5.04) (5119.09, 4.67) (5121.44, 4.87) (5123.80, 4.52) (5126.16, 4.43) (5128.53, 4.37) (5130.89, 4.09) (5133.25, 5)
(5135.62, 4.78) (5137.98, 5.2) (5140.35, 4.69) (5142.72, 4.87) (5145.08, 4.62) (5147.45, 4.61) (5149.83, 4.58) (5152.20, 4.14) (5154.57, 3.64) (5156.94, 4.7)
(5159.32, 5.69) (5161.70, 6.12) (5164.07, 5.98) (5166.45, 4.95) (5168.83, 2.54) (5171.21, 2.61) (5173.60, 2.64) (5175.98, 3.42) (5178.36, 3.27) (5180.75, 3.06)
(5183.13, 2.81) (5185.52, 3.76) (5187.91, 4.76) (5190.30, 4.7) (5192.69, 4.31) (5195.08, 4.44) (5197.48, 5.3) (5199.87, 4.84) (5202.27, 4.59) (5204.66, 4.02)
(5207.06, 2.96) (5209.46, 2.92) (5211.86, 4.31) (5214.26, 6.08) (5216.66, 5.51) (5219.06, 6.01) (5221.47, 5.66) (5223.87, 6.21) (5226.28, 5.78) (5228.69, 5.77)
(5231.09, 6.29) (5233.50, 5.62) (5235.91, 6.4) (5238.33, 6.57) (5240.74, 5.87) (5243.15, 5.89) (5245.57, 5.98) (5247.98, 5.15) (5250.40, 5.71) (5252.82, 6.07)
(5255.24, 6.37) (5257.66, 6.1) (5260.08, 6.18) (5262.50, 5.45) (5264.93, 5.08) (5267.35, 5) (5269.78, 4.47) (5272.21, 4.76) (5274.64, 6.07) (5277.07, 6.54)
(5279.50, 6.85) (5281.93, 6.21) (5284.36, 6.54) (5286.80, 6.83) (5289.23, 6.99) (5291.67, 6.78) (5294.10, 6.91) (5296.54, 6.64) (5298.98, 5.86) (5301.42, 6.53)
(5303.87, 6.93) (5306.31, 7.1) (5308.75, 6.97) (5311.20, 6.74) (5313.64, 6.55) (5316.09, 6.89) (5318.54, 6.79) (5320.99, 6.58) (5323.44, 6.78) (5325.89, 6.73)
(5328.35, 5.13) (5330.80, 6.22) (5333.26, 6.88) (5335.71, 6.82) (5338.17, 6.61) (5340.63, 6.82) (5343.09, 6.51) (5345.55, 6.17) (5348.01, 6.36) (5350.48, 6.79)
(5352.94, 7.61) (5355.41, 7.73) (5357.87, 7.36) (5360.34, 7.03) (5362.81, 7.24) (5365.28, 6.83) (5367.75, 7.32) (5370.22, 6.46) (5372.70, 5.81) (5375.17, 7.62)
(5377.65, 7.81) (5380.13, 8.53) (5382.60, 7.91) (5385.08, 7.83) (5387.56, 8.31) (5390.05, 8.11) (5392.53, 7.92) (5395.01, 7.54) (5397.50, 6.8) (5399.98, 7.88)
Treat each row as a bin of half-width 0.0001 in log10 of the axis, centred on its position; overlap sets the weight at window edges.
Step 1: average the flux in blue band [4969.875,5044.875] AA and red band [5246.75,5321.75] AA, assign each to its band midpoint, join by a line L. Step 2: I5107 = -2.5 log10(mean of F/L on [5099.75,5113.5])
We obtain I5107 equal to 0.12 mag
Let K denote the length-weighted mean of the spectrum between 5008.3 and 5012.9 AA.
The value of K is 4.12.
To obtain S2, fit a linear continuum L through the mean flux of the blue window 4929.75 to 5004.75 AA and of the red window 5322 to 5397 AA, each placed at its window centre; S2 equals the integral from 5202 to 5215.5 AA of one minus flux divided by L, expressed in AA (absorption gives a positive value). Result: 4.4 AA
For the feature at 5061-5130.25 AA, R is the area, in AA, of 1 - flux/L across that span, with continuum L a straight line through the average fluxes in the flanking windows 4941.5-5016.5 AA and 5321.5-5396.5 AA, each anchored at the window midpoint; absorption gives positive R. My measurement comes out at 7.45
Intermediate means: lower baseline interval 4.3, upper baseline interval 7.09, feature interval 4.6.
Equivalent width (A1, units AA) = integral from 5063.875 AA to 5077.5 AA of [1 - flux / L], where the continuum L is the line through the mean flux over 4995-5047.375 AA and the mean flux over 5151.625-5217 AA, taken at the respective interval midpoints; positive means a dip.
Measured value -1.2 AA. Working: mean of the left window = 4.23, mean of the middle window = 4.6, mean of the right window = 4.2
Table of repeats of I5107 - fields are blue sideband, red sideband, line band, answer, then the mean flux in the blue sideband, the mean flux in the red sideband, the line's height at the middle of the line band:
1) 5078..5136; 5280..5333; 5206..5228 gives 0.13 mag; 4.6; 6.61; 5.71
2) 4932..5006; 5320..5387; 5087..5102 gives 0.15 mag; 4.49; 6.96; 5.3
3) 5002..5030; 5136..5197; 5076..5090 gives -0.11 mag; 4.04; 4.26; 4.14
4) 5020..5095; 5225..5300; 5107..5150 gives 0.08 mag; 4.54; 6.03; 5.05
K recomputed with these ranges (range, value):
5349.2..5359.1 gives 7.37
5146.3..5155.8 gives 4.24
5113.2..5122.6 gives 4.92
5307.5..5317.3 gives 6.79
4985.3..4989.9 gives 4.75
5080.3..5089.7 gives 4.44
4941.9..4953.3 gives 5.71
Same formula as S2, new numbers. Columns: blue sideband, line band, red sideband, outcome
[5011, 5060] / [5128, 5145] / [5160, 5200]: -2.22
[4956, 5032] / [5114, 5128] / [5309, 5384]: 0.92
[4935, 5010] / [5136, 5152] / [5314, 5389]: 2.48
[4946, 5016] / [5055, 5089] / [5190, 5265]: 0.60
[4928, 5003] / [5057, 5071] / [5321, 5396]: 1.70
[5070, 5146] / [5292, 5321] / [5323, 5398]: -0.65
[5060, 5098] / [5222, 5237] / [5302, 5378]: -0.30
